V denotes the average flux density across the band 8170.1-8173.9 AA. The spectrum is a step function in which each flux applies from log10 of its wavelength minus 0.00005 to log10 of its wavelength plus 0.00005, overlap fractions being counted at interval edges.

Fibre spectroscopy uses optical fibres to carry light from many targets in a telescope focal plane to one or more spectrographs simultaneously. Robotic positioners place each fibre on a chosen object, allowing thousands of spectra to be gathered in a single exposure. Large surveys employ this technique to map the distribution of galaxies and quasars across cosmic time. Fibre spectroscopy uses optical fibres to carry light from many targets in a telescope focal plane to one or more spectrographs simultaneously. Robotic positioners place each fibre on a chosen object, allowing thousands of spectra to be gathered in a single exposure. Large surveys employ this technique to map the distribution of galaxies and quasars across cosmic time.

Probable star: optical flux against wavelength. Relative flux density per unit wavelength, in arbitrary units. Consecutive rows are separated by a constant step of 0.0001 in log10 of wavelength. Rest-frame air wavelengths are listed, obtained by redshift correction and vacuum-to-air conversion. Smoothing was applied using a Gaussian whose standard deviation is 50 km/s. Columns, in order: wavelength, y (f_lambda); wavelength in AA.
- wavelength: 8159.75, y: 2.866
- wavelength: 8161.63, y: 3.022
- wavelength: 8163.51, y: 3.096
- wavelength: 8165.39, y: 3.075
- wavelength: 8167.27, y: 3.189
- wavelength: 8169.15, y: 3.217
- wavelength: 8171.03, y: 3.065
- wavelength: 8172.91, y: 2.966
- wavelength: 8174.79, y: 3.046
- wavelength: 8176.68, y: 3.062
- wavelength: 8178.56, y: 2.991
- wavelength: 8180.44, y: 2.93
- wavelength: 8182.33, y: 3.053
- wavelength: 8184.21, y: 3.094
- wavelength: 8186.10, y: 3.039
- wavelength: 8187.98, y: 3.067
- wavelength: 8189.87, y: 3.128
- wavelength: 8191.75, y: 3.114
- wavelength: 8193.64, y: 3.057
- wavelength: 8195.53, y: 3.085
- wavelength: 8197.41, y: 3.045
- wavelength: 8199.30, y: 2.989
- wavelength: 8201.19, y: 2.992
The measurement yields 3.02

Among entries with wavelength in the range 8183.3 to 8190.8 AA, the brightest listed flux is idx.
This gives 3.128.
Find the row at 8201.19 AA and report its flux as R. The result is 2.992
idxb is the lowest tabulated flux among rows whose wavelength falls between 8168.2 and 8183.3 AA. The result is 2.93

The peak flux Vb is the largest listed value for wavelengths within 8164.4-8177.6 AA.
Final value 3.217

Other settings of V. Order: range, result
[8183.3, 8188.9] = 3.07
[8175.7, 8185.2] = 3.02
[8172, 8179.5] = 3.02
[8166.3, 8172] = 3.16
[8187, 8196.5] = 3.09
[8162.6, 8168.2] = 3.12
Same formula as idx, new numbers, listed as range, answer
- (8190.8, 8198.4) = 3.114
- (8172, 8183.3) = 3.062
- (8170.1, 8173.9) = 3.065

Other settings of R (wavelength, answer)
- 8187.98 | 3.067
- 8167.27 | 3.189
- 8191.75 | 3.114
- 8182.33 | 3.053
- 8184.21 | 3.094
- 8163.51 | 3.096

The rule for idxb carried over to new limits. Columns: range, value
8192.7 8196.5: 3.057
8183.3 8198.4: 3.039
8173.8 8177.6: 3.046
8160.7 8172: 3.022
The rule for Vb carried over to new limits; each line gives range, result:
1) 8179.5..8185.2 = 3.094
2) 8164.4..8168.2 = 3.189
